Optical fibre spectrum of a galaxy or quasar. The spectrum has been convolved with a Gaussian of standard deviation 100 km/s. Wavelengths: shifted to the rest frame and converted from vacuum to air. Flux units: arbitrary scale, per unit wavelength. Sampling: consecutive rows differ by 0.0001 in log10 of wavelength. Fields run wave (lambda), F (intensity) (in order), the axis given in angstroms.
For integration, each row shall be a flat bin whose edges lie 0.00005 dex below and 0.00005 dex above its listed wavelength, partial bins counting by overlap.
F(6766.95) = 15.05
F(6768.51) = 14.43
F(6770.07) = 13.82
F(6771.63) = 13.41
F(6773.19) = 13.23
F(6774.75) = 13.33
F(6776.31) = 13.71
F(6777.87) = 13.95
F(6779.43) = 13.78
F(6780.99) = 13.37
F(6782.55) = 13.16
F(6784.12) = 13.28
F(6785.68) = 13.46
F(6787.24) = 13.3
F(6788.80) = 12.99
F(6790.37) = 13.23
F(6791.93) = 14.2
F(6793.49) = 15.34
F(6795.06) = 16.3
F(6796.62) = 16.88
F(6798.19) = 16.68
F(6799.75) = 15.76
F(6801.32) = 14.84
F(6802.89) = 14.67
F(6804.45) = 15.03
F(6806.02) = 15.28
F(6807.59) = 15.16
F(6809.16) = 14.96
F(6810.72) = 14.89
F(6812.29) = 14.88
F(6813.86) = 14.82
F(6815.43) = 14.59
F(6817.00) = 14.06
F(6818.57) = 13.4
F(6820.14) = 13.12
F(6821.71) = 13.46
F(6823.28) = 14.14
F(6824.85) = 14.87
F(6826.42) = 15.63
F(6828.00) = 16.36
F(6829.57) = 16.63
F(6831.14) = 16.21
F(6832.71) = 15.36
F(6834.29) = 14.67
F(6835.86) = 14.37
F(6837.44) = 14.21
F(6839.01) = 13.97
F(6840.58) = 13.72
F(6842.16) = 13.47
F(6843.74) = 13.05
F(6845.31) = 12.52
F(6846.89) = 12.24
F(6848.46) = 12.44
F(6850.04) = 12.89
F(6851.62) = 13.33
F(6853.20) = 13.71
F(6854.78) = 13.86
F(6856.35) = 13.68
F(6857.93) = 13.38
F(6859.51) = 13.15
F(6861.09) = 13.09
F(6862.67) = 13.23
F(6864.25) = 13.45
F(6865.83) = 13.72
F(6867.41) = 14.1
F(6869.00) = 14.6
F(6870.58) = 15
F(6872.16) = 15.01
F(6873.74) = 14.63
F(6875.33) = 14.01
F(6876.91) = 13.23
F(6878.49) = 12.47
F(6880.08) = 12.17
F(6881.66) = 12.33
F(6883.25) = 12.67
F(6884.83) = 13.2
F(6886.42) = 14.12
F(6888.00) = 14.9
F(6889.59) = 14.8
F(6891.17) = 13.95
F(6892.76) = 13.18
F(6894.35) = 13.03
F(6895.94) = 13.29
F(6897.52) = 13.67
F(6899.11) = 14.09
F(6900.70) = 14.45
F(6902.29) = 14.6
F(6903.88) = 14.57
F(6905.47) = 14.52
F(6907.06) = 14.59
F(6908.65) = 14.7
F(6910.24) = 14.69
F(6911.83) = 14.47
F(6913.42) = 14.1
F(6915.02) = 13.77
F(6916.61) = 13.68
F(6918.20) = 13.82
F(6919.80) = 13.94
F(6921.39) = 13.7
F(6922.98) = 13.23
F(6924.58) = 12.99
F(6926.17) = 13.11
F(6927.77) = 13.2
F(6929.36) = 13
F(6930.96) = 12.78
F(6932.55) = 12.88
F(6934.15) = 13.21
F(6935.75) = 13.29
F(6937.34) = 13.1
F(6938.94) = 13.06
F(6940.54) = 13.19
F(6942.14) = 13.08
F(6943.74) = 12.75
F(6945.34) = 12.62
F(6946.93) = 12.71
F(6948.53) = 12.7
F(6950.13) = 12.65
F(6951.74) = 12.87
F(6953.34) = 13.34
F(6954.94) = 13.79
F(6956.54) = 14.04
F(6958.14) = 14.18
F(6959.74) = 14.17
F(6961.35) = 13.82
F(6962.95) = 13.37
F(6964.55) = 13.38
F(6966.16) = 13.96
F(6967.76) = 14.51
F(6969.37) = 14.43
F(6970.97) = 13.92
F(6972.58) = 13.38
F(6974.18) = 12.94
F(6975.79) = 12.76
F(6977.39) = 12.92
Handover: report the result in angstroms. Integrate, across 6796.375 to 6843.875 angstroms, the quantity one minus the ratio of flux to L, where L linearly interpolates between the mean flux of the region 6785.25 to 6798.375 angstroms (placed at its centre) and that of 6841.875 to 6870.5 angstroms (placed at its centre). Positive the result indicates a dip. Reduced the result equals -2.43 angstroms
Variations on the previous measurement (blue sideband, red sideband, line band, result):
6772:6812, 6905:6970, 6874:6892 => 0.5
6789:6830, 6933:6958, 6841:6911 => 1.7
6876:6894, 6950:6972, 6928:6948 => 1.0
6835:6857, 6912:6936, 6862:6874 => -0.7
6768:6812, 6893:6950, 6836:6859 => 1.1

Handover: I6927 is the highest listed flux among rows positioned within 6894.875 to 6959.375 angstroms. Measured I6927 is 14.7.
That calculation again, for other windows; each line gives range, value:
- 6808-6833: 16.63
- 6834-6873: 15.01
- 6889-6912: 14.8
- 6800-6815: 15.28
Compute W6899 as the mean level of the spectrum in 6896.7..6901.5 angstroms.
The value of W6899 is 14.1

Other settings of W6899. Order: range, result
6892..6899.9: 13.5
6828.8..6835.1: 15.7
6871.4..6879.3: 13.9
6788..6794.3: 13.9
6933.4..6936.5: 13.2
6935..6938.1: 13.2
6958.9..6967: 13.7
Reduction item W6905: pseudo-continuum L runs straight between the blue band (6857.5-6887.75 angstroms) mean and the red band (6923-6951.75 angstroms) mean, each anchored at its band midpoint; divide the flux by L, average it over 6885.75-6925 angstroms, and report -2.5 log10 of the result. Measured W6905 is -0.06 mag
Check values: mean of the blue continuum 13.6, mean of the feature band 14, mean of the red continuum 13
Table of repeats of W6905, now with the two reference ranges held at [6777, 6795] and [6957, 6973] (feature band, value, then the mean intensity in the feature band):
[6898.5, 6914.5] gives -0.046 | 14.5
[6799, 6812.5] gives -0.097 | 15.1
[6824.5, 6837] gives -0.126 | 15.5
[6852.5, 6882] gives 0.015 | 13.6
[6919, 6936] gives 0.054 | 13.2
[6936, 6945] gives 0.070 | 13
